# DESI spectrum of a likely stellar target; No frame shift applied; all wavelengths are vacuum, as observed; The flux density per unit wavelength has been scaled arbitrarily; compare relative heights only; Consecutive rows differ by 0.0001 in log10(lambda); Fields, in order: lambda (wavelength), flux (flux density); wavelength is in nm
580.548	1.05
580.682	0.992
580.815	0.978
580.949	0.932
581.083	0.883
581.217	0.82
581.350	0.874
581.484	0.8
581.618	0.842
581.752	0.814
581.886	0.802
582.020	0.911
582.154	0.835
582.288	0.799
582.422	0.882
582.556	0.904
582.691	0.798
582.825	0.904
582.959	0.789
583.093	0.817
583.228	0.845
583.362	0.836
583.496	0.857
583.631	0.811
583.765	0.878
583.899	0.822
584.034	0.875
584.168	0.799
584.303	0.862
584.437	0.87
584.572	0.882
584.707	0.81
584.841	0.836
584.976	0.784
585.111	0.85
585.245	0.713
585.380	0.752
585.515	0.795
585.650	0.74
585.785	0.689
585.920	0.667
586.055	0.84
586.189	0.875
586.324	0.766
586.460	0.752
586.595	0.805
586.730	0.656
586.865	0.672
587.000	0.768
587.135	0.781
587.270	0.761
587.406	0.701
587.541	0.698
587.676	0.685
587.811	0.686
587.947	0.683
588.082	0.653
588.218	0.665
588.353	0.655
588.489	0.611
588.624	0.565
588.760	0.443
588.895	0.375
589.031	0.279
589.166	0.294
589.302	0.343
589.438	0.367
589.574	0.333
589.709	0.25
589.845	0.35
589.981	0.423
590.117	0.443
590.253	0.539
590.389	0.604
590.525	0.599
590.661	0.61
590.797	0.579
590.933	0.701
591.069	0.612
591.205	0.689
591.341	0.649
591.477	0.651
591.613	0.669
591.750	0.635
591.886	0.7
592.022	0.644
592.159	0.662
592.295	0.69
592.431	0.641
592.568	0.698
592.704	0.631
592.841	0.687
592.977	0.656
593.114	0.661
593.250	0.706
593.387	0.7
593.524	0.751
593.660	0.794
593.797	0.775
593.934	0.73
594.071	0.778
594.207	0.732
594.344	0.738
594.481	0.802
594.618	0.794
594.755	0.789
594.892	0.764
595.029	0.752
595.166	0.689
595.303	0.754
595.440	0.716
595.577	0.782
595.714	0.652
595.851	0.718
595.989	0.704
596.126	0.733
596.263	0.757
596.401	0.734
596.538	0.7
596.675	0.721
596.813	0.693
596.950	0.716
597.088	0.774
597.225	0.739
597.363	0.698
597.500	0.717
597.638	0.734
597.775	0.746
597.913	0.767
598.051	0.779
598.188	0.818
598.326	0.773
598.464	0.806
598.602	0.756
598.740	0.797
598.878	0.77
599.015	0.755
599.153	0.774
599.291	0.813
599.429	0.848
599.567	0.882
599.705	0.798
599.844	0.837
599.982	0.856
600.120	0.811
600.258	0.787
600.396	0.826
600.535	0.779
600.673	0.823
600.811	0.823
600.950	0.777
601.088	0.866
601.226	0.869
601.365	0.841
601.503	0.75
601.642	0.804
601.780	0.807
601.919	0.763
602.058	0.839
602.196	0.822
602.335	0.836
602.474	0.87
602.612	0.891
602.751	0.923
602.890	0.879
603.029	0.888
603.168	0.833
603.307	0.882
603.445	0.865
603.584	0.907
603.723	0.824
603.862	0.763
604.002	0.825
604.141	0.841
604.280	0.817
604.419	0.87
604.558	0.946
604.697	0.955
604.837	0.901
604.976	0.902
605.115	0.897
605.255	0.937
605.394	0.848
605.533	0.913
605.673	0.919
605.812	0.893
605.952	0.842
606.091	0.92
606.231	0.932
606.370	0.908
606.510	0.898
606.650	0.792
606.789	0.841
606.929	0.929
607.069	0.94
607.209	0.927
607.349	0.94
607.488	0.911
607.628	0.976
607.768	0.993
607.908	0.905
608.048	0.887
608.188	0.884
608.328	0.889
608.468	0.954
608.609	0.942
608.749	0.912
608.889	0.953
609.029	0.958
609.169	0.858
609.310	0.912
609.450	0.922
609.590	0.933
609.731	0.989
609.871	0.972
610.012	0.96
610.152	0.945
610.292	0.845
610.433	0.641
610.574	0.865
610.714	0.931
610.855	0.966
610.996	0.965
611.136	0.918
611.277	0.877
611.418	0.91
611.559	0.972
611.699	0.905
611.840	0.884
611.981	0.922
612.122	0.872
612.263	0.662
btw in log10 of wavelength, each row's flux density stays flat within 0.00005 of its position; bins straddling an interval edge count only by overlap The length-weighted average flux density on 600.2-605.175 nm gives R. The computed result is 0.847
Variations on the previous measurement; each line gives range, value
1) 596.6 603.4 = 0.804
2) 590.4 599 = 0.716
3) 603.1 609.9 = 0.901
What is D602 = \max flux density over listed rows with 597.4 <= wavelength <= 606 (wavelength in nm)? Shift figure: 0.955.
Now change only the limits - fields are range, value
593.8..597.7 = 0.802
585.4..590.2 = 0.875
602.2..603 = 0.923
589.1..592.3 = 0.701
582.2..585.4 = 0.904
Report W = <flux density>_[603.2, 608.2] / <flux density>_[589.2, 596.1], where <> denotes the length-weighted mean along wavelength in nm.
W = 1.38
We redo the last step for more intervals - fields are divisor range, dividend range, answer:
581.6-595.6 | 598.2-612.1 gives 1.25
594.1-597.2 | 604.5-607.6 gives 1.23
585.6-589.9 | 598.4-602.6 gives 1.34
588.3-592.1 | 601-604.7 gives 1.63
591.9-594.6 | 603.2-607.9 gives 1.26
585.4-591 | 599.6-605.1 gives 1.40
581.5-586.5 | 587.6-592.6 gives 0.68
